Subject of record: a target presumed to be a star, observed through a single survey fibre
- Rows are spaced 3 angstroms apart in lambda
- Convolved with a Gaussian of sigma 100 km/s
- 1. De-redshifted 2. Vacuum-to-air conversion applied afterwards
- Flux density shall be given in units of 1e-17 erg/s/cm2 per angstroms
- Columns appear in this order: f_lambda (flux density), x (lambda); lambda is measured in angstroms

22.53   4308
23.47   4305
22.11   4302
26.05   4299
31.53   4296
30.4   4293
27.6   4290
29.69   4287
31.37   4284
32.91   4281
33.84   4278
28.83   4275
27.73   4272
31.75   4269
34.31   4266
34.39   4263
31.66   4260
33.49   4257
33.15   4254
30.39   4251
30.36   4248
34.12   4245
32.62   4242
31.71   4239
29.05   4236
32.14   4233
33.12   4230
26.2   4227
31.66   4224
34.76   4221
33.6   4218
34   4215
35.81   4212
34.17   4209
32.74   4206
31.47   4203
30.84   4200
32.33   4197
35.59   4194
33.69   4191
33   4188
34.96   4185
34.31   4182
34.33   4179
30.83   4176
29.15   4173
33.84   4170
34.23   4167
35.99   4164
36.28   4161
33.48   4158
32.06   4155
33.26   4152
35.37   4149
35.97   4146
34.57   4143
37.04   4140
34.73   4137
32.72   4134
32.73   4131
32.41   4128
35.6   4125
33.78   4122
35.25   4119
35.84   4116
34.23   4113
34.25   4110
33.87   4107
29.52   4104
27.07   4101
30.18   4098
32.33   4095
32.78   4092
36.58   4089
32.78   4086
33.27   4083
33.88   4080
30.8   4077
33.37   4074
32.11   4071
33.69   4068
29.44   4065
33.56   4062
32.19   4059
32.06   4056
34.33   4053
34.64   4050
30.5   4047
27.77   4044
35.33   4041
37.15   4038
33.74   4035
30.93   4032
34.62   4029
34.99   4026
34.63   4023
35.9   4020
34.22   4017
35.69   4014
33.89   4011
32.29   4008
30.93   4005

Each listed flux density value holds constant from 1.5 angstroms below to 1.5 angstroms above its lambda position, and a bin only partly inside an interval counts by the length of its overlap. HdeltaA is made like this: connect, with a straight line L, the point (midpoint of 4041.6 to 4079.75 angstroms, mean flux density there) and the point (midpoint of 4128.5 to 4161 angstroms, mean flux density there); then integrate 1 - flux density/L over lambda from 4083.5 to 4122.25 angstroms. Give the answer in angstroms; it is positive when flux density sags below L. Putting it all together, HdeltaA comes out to 0.32 angstroms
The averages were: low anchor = 32.2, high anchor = 34.2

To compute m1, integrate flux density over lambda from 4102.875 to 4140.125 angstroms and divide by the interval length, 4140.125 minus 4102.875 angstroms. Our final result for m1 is 33.9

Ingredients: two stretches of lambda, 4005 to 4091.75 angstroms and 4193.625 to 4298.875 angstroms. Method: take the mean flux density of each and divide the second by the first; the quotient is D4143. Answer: 0.96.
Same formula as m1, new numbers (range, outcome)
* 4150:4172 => 34.1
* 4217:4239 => 31.5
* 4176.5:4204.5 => 33.3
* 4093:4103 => 30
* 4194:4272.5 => 32.3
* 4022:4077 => 33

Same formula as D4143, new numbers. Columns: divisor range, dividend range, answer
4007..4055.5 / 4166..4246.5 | 0.97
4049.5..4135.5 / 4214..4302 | 0.95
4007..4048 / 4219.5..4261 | 0.94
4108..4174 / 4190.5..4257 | 0.95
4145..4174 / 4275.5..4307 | 0.85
